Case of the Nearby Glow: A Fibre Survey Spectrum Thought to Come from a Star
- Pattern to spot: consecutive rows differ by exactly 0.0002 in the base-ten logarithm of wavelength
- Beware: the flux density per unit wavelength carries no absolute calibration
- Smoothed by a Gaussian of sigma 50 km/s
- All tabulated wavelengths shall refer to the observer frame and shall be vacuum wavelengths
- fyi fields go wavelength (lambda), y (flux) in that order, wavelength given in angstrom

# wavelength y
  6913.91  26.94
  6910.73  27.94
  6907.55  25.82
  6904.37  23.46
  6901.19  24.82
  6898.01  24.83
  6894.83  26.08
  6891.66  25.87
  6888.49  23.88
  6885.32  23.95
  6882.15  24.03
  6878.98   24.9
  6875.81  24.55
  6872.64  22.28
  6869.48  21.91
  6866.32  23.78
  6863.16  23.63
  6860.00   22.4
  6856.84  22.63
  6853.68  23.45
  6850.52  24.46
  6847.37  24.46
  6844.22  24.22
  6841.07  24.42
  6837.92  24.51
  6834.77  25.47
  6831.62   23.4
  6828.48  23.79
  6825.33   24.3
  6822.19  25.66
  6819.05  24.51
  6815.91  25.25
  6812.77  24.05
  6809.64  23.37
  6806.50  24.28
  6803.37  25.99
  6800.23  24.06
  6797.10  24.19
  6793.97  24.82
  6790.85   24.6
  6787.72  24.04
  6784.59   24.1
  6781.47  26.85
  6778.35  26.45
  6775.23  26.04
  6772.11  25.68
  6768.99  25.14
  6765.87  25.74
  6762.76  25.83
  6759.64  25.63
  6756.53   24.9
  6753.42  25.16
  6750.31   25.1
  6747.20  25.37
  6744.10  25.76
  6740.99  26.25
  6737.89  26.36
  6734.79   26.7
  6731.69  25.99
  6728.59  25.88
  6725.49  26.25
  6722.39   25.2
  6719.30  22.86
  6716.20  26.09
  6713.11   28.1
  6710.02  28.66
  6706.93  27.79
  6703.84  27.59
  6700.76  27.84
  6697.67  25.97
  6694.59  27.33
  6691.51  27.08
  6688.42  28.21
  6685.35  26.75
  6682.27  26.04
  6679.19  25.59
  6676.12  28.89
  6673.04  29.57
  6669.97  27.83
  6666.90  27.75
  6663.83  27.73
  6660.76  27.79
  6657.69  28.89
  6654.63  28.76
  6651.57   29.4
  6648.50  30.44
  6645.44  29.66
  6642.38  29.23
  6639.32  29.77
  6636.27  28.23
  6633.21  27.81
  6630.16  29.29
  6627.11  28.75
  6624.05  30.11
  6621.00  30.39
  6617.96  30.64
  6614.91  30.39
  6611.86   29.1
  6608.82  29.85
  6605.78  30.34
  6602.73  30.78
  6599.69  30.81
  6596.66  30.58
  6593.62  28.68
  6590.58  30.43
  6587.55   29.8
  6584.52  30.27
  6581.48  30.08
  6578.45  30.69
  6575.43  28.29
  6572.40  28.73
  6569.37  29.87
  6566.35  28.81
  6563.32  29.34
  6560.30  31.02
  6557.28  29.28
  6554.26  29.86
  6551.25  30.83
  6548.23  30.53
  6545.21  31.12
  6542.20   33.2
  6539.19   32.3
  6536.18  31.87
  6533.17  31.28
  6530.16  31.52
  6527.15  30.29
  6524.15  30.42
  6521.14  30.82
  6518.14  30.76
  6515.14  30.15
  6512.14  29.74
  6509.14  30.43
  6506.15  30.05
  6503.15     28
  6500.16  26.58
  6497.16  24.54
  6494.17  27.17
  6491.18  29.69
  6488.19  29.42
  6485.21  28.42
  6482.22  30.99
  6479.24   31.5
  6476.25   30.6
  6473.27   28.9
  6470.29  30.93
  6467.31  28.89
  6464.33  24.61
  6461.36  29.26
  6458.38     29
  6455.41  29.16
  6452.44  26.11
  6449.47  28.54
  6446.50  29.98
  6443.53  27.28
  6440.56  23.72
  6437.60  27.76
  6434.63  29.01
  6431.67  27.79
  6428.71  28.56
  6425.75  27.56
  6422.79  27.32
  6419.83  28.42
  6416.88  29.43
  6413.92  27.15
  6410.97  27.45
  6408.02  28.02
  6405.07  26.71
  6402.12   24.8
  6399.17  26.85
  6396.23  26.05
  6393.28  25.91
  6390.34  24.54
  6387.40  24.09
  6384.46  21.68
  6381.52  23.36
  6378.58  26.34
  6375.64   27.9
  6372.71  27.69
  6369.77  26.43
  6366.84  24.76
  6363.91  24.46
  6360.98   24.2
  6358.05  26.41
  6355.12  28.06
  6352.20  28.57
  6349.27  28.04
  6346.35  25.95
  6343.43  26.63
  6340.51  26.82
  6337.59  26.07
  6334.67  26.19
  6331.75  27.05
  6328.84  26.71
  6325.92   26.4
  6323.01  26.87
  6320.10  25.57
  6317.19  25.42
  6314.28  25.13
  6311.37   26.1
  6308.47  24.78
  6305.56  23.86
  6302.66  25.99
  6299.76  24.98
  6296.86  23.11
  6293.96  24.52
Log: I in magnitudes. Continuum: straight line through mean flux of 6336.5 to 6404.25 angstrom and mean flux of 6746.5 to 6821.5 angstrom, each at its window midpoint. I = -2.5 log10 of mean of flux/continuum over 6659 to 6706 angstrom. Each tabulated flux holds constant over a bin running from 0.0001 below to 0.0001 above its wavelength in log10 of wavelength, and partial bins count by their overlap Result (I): -0.09 mag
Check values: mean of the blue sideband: 25.9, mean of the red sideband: 25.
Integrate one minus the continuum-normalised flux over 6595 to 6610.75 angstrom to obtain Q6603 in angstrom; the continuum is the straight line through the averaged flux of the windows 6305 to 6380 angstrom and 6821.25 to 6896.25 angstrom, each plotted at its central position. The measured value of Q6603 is -3.3 angstrom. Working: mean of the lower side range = 26.3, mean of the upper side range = 24.1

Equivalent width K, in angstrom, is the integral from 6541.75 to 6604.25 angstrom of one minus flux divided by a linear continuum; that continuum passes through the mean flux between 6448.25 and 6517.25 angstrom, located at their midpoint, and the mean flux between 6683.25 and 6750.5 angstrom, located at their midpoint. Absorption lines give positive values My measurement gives -4.8 angstrom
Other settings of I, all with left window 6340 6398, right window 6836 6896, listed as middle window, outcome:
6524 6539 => -0.23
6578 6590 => -0.20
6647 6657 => -0.19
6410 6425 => -0.09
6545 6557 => -0.20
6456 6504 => -0.13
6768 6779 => -0.06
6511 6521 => -0.20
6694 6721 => -0.10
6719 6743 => -0.06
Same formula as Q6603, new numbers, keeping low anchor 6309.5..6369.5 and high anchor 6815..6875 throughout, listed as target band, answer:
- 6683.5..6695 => -1.25 angstrom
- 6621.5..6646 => -4.17 angstrom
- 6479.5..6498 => -2.27 angstrom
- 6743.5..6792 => -2.25 angstrom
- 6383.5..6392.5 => 0.80 angstrom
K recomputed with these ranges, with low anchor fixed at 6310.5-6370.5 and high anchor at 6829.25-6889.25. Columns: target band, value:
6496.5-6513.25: -1.9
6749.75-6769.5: -0.9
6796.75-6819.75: -0.4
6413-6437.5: -2.2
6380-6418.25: 0.2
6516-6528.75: -2.6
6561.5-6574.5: -2.1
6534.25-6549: -3.8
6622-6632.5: -1.9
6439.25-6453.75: -0.8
